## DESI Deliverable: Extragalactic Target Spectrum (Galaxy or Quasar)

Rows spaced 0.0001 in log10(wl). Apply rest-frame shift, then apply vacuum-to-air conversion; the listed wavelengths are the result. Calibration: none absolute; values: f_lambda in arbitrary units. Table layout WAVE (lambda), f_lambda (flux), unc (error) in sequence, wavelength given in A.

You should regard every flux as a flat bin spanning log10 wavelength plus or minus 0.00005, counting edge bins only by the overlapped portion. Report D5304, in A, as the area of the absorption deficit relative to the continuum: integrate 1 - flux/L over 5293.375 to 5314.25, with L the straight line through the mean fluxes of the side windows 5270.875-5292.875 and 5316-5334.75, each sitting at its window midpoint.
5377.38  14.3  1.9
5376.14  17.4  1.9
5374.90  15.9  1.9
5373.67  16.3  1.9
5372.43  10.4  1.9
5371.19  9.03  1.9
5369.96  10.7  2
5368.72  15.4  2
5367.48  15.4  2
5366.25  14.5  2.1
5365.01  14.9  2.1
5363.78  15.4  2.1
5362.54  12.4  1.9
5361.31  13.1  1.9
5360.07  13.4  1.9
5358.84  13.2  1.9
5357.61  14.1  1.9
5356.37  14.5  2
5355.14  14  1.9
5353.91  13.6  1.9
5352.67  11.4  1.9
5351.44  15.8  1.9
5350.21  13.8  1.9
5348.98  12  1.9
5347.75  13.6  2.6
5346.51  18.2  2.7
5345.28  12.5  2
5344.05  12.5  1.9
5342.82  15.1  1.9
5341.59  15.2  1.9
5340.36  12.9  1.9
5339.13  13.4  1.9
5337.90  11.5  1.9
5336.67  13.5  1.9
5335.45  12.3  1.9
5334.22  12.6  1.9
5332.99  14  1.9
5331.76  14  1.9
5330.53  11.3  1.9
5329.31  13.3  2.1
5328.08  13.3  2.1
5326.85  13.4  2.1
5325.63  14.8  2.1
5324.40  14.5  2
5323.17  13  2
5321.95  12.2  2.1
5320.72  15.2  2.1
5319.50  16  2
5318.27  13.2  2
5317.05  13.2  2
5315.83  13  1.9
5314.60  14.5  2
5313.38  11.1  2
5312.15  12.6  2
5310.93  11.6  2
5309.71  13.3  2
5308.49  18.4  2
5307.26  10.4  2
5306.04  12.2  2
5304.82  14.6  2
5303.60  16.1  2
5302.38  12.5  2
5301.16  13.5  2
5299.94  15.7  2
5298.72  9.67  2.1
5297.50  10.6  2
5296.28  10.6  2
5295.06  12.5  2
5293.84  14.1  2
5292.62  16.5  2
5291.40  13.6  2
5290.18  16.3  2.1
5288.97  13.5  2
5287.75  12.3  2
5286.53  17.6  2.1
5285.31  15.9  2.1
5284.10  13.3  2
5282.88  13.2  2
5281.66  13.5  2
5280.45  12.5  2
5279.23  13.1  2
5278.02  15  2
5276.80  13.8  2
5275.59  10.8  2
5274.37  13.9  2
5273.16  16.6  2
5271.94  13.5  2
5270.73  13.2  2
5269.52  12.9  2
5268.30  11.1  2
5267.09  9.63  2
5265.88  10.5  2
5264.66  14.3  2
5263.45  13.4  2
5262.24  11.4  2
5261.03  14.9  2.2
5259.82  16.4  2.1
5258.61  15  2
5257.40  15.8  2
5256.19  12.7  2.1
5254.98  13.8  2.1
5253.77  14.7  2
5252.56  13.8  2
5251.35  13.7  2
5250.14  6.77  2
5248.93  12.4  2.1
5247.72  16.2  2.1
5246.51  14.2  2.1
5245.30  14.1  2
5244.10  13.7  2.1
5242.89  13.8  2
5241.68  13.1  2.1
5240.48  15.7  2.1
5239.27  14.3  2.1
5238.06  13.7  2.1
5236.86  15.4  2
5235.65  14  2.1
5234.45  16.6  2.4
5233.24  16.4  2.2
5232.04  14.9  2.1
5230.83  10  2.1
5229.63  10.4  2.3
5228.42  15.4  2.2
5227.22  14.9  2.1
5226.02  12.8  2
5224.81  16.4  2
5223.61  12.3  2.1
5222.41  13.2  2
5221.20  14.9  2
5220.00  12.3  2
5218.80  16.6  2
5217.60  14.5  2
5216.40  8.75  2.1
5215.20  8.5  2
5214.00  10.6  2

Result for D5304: 1.39 A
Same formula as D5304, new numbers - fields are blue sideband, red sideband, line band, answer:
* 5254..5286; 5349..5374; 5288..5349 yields 0.07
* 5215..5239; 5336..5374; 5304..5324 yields 0.25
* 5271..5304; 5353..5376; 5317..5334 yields 0.06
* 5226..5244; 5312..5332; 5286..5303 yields 0.24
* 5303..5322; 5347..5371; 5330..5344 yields 0.44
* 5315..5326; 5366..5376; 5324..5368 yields 0.15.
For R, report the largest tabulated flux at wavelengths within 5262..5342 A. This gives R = 18.4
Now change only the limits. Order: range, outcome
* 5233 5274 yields 16.6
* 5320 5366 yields 18.2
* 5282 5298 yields 17.6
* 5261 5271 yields 14.9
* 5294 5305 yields 16.1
